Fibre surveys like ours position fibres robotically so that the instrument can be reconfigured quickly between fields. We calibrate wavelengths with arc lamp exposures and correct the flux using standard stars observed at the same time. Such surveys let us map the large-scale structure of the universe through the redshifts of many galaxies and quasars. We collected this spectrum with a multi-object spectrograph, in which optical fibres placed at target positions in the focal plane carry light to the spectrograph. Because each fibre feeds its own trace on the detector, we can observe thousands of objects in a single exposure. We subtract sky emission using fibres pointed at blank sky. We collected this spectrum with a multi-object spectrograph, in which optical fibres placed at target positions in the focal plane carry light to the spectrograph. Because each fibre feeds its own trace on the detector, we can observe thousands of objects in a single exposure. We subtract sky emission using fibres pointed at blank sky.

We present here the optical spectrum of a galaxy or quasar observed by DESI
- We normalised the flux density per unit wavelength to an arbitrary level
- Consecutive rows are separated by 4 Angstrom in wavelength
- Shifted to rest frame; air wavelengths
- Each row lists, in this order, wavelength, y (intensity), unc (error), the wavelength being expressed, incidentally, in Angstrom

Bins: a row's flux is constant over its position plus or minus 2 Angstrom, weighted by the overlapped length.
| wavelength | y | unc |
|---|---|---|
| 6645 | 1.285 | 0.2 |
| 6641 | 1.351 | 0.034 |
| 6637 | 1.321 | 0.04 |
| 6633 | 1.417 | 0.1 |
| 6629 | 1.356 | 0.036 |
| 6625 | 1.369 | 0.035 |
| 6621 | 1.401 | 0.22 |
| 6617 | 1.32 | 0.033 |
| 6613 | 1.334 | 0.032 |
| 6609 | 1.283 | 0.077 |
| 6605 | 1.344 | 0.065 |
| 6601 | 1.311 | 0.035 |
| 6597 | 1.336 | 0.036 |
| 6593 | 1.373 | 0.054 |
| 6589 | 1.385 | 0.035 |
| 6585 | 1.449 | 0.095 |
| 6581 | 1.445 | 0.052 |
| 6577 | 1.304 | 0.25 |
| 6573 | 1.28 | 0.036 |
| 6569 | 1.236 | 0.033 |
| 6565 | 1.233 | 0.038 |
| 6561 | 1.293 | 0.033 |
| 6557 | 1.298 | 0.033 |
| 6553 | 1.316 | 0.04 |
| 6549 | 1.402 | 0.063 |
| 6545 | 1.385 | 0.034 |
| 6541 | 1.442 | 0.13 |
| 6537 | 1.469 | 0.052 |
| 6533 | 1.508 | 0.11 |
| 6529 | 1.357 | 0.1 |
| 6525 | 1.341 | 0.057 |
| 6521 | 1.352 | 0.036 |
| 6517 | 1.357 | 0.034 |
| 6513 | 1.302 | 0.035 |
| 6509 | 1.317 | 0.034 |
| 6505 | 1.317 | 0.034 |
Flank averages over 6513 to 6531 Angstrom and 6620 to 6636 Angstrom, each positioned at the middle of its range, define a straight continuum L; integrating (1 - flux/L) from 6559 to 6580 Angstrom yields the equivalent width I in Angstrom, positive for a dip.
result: 1.3 Angstrom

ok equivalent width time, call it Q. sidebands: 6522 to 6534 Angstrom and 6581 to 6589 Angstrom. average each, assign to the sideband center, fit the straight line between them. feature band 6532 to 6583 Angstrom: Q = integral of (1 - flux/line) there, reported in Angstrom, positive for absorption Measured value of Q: 2.13 Angstrom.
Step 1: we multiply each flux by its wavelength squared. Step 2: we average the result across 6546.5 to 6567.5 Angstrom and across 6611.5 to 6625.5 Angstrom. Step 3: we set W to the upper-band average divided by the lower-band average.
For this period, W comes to 1.06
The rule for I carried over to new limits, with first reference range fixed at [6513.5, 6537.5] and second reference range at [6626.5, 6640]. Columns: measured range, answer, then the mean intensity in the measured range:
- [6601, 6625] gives 0.5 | 1.34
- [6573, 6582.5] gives 0.2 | 1.35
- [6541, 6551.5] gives -0.1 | 1.4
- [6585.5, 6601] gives 0.1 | 1.37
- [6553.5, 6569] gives 1.2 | 1.27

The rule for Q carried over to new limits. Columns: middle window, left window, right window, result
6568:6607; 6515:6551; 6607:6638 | 0.61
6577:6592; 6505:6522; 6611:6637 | -0.62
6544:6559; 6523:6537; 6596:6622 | 0.45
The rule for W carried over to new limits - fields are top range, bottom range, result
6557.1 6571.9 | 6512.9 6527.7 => 0.95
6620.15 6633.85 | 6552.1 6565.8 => 1.10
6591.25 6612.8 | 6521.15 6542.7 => 0.96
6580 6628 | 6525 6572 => 1.02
